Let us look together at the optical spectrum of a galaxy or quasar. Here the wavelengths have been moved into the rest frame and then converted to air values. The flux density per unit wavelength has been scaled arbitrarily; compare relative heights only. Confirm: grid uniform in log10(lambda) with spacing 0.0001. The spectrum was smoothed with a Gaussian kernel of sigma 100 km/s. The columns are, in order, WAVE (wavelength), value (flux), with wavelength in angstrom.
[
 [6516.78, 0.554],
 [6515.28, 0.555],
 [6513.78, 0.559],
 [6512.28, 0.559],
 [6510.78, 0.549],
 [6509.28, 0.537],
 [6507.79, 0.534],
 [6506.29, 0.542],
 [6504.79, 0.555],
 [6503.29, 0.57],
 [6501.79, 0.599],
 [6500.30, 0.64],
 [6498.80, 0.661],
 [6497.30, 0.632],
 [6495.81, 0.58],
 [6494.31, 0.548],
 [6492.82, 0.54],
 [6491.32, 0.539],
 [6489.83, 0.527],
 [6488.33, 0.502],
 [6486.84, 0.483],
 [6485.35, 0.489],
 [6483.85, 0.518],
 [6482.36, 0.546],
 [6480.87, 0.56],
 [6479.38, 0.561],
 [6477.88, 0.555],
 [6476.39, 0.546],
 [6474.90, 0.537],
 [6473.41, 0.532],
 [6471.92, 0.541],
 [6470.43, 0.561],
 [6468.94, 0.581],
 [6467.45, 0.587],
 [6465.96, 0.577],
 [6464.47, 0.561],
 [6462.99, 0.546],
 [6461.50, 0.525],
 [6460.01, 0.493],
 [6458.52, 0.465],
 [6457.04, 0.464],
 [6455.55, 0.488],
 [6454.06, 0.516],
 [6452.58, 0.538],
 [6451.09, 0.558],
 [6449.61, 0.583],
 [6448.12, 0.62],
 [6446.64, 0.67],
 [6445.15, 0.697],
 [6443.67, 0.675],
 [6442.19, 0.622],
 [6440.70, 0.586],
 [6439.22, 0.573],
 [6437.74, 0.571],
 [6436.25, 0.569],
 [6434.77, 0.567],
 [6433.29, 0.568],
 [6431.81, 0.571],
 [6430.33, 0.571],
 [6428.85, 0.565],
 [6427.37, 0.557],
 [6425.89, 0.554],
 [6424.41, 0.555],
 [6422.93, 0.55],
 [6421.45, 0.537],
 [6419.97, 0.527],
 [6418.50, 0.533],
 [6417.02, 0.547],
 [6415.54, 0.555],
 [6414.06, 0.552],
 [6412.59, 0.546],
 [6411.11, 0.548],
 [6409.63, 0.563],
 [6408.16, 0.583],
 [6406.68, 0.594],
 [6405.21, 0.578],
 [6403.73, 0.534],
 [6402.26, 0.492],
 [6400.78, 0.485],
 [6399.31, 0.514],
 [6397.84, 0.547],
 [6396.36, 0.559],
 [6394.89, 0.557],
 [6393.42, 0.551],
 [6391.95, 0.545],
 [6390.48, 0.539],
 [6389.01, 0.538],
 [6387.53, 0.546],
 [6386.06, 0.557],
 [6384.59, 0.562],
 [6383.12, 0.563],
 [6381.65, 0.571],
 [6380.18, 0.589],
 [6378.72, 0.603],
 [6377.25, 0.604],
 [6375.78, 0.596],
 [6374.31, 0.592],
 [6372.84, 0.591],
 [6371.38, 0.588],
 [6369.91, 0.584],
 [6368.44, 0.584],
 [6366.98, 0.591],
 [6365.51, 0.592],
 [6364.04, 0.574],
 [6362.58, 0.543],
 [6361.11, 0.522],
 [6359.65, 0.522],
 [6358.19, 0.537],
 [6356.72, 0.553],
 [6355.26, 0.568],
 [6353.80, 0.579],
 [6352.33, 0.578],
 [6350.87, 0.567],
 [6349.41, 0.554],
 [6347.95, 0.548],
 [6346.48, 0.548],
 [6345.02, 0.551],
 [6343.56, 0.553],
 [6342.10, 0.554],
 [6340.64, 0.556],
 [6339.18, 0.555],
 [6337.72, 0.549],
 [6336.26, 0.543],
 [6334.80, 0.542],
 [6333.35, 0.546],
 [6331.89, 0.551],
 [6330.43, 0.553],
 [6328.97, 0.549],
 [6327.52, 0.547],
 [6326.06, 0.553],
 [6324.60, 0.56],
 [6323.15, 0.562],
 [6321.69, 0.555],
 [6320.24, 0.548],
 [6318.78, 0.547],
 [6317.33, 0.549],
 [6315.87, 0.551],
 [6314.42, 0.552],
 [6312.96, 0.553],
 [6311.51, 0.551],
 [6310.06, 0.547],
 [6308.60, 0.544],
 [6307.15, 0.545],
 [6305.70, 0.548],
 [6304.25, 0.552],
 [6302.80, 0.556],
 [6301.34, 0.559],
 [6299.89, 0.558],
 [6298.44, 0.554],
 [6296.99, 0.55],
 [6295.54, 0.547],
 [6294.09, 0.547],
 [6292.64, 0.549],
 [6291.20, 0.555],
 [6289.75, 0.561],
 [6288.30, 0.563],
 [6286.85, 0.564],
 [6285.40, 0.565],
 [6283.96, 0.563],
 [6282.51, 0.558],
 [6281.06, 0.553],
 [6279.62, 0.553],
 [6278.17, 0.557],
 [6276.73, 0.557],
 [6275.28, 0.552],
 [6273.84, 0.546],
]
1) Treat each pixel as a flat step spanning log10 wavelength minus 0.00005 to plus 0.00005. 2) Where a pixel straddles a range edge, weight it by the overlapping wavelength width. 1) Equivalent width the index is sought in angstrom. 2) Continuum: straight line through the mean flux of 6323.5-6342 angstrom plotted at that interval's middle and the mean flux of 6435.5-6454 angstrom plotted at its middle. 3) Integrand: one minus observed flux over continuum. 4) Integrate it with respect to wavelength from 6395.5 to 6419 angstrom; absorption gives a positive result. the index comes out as 1.57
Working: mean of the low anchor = 0.551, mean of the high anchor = 0.602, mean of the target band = 0.546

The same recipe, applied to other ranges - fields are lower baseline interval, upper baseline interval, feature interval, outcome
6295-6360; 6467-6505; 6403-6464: -0.6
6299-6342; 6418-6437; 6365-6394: -1.1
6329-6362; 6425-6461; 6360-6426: 0.1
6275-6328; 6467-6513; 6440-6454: -1.4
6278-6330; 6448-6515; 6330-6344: 0.1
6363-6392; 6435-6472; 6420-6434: 0.3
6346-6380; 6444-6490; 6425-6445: -1.1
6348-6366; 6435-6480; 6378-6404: 0.5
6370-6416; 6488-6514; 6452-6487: 2.0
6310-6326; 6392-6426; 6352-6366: -0.2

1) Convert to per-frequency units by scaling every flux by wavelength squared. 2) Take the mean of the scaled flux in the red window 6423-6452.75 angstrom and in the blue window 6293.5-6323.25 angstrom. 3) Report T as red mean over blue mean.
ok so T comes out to 1.1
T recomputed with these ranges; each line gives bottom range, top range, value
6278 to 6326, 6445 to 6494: 1.03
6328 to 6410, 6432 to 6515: 1.04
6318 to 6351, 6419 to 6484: 1.05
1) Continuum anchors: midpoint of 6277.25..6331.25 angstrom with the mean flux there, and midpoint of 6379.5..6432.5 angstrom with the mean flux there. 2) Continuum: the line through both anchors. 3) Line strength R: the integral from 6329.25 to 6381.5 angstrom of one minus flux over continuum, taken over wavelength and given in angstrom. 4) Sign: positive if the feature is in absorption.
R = -1.2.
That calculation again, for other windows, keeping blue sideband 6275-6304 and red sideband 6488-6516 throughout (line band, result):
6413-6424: 0.4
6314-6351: 0.4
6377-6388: -0.3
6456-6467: 0.9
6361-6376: -0.5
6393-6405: 0.6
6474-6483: 0.2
